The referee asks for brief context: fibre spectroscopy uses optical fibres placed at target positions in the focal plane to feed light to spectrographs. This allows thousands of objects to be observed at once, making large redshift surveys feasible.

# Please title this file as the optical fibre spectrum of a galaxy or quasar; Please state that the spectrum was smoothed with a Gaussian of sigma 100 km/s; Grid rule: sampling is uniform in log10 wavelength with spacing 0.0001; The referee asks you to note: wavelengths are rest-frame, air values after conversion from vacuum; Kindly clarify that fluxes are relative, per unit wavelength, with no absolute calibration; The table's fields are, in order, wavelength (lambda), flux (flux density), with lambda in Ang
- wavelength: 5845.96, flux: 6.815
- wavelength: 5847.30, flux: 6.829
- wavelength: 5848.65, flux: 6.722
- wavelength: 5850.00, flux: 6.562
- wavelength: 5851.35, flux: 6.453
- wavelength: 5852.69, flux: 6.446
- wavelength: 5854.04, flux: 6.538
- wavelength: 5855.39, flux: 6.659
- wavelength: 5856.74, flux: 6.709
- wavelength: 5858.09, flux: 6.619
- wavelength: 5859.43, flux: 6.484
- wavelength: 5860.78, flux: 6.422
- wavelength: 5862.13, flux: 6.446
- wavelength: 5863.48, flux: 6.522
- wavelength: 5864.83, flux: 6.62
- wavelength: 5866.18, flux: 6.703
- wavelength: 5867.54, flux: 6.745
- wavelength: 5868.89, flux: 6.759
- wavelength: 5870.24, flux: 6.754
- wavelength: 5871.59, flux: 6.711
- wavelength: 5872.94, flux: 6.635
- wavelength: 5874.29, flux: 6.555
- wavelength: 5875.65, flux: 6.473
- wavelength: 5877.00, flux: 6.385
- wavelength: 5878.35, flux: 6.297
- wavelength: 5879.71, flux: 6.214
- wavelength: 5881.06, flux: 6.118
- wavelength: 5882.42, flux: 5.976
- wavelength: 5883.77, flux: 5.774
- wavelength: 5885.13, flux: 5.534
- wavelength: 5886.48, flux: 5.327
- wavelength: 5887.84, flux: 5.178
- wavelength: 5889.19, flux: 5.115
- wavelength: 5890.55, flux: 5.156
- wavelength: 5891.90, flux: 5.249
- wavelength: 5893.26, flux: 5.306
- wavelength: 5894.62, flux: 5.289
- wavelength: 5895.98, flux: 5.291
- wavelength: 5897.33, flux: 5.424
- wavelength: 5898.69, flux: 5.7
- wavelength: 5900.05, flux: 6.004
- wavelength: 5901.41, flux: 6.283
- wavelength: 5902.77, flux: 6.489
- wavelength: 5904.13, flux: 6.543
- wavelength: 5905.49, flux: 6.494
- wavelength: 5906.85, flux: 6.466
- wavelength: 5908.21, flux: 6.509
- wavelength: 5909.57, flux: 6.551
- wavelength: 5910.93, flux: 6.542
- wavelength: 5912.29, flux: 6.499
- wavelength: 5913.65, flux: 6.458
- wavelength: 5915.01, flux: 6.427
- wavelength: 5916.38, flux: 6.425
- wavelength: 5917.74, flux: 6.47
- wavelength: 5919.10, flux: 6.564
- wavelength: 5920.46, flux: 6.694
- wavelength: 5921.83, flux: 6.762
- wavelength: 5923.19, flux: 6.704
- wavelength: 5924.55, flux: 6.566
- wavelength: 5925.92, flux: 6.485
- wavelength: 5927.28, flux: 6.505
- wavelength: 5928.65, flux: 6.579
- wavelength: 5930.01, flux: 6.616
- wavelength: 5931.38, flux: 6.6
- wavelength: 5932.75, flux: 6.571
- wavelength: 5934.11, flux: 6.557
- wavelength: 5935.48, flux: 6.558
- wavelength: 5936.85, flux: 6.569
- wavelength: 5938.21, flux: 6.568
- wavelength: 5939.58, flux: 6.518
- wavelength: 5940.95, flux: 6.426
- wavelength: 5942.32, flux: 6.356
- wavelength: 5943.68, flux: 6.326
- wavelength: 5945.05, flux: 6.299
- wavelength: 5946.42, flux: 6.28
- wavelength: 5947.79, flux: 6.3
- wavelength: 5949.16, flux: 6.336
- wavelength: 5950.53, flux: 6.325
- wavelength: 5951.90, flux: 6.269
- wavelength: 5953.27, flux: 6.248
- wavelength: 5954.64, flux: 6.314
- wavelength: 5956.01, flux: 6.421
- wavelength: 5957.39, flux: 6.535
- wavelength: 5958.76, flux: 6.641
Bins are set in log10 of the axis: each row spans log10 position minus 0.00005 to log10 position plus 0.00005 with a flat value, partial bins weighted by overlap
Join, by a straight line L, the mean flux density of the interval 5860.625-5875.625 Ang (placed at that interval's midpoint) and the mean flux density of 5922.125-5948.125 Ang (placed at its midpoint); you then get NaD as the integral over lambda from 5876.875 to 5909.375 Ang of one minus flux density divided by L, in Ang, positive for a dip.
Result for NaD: 3.6 Ang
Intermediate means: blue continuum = 6.62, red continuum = 6.5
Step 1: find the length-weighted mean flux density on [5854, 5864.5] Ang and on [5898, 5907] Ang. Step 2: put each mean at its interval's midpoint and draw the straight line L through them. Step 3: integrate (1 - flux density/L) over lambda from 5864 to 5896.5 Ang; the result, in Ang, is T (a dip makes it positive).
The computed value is 2.1 Ang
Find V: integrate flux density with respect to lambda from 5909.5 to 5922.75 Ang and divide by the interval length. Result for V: 6.54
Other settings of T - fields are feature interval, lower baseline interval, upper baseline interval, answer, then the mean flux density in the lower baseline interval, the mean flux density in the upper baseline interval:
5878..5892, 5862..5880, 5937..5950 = 1.9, 6.57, 6.39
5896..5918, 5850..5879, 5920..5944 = 0.9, 6.57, 6.56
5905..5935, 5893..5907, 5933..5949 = -1.8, 5.93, 6.44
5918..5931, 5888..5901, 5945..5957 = -1.6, 5.4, 6.31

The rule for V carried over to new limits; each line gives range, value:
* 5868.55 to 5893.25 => 5.98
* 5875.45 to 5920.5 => 6.02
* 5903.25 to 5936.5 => 6.55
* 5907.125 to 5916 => 6.49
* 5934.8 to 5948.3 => 6.42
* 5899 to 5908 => 6.36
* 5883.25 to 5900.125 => 5.39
